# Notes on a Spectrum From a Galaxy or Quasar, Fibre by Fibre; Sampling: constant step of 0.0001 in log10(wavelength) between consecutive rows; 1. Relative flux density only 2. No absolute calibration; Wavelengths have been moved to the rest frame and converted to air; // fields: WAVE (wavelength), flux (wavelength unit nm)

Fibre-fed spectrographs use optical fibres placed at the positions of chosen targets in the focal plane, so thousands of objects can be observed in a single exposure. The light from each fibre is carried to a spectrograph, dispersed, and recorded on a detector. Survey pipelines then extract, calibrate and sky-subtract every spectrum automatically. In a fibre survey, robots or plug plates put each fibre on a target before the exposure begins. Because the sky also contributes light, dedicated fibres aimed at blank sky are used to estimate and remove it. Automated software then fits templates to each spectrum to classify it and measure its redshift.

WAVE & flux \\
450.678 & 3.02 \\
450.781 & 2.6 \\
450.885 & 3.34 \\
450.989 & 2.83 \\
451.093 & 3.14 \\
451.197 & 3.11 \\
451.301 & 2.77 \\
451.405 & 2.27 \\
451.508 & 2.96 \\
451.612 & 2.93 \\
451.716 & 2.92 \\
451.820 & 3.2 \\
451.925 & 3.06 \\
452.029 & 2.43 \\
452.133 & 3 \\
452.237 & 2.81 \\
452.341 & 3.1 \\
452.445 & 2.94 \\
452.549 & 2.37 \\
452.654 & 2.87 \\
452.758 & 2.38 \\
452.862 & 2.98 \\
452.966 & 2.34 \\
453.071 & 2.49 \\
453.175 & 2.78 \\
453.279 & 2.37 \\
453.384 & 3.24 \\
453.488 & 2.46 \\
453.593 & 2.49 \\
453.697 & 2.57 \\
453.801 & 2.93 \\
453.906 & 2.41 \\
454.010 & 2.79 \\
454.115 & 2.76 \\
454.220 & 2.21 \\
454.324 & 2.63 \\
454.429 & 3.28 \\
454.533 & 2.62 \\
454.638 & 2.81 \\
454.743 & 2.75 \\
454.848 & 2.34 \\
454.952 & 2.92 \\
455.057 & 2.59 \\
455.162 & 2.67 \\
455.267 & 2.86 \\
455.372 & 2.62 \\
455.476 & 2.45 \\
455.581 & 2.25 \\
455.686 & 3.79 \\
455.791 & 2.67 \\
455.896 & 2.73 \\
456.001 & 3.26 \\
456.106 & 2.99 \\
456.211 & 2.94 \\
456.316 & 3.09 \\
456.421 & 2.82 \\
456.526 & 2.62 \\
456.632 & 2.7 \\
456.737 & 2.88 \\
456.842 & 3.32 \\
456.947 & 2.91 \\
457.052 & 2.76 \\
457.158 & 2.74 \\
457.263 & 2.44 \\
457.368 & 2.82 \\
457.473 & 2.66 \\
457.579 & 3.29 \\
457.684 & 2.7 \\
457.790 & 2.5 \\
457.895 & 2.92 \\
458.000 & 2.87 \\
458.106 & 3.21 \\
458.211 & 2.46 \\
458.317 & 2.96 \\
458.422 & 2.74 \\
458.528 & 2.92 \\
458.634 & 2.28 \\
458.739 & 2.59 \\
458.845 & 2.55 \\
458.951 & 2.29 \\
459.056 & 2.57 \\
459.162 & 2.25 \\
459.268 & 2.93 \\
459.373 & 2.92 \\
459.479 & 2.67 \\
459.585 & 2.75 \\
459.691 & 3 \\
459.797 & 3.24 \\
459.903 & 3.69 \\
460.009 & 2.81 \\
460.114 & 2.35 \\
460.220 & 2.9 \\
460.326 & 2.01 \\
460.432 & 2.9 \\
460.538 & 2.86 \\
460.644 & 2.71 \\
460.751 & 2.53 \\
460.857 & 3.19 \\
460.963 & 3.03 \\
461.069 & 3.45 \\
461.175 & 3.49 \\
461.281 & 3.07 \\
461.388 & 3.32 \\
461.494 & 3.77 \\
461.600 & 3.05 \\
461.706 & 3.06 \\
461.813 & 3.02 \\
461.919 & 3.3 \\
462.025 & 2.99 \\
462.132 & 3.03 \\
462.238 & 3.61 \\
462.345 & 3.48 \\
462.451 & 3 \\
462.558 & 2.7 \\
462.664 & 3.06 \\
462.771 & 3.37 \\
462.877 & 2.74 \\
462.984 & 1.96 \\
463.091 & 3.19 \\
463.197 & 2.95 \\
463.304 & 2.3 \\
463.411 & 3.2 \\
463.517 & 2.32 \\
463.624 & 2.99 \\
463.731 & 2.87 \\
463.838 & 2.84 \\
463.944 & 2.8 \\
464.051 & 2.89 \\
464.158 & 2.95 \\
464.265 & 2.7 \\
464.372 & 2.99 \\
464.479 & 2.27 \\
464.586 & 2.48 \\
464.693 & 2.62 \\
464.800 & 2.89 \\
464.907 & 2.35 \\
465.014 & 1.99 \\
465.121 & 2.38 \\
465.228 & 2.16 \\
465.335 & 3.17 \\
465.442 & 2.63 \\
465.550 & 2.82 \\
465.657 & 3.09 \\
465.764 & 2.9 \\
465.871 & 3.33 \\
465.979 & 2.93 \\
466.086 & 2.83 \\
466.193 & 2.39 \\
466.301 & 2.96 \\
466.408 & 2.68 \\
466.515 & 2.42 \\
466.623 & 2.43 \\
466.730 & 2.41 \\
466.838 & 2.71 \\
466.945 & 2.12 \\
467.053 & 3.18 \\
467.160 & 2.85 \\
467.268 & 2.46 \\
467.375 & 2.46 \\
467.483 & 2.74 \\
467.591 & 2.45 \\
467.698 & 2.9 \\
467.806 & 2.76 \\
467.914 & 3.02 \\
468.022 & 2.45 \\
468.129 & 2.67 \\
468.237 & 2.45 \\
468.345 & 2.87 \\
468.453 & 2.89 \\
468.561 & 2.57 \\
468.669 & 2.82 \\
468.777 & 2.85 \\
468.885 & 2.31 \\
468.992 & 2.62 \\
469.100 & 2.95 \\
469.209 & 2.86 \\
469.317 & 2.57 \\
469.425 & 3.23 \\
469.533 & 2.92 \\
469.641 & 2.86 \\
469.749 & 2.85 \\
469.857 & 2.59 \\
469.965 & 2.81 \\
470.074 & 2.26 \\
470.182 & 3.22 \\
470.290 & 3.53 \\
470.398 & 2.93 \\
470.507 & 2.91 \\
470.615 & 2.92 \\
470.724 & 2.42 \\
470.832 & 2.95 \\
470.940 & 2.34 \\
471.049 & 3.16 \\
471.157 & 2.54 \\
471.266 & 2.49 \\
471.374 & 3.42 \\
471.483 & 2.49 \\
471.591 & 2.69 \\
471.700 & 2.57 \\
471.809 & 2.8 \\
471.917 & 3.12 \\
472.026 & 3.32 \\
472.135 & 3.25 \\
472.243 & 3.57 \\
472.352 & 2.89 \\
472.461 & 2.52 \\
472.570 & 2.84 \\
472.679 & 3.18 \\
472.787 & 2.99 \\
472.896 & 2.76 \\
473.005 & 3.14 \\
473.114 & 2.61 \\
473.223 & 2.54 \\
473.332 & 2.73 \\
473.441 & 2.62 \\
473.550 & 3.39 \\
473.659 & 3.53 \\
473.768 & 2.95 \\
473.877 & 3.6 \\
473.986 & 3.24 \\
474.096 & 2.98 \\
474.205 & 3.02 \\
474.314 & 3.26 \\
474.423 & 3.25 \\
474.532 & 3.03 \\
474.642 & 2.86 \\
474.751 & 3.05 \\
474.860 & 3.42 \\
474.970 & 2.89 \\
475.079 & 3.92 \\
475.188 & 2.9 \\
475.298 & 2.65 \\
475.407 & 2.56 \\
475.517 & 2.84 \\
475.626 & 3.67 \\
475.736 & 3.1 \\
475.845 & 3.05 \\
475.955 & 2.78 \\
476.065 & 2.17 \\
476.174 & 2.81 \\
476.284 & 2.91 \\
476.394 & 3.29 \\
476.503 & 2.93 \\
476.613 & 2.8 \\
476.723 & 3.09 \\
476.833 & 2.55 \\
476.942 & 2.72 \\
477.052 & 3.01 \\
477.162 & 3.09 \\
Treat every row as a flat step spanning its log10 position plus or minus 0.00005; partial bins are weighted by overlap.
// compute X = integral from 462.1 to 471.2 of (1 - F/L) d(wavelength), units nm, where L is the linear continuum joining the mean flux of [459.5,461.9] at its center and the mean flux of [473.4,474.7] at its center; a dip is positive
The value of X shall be 0.91 nm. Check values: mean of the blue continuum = 3.01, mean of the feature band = 2.76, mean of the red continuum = 3.15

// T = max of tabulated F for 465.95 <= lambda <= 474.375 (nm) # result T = 3.6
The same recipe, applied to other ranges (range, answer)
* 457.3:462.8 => 3.77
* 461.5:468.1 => 3.61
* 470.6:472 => 3.42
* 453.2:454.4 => 3.24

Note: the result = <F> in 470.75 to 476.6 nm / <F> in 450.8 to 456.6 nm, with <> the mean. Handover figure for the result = 1.1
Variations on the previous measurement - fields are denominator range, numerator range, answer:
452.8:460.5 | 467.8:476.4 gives 1.06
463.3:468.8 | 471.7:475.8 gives 1.13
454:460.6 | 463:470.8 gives 0.99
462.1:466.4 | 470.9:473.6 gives 1.03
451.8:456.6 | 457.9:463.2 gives 1.06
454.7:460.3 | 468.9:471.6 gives 1.01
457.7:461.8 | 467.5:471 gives 0.97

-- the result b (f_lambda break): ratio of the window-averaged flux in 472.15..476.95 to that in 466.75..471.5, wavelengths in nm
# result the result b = 1.1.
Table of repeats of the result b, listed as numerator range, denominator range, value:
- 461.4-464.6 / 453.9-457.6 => 1.05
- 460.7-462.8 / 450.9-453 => 1.12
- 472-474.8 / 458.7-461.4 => 1.07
